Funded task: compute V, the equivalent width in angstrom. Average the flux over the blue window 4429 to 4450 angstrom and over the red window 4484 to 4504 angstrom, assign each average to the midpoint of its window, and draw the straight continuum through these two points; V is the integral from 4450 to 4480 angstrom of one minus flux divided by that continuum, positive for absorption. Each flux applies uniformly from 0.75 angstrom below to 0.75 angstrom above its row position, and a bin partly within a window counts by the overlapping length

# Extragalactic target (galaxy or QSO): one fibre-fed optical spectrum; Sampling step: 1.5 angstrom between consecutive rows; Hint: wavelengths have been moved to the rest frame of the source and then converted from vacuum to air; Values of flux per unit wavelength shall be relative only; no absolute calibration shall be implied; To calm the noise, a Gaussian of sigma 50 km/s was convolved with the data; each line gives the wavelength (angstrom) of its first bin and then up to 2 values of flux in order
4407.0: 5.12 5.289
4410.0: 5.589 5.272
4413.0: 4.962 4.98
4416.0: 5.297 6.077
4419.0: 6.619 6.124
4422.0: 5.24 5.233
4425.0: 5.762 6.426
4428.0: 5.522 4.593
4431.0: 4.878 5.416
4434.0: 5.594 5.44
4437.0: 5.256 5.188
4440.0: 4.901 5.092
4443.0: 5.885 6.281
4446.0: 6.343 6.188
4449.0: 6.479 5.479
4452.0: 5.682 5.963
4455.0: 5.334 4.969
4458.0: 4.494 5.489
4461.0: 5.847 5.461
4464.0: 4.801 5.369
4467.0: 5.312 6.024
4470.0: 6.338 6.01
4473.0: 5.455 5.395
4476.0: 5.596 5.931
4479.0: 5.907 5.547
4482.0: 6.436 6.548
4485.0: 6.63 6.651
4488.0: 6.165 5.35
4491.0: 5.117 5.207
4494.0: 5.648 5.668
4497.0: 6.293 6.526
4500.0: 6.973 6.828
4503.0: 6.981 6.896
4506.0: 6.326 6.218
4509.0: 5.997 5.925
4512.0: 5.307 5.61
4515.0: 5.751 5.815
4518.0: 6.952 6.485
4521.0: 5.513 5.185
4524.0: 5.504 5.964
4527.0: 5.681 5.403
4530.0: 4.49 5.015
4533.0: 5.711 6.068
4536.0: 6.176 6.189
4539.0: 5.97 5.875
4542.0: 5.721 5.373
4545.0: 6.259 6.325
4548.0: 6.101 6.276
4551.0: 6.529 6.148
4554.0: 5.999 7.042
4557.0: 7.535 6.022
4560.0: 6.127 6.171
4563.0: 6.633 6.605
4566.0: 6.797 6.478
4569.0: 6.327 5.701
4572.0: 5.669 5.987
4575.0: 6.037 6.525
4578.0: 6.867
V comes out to 1.5 angstrom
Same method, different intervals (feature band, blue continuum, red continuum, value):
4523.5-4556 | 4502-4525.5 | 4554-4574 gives 1.69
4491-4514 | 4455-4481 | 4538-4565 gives -1.21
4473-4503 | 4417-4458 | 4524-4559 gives -1.25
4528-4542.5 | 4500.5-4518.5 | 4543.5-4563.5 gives 1.46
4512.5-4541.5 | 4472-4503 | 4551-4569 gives 2.44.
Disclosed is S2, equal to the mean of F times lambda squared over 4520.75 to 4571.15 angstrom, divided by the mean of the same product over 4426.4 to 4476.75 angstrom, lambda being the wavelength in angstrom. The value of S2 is 1.1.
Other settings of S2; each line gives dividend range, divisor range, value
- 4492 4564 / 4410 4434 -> 1.15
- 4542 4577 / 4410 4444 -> 1.22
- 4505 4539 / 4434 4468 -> 1.08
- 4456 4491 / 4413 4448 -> 1.05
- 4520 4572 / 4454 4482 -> 1.13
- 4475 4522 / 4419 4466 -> 1.13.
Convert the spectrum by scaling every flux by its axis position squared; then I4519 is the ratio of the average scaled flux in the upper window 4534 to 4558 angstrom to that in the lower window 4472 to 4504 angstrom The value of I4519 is 1.1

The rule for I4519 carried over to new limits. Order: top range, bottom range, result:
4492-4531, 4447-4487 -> 1.06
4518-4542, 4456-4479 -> 1.07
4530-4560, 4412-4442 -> 1.18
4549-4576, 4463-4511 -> 1.09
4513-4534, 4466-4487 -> 0.97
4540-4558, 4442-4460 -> 1.15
